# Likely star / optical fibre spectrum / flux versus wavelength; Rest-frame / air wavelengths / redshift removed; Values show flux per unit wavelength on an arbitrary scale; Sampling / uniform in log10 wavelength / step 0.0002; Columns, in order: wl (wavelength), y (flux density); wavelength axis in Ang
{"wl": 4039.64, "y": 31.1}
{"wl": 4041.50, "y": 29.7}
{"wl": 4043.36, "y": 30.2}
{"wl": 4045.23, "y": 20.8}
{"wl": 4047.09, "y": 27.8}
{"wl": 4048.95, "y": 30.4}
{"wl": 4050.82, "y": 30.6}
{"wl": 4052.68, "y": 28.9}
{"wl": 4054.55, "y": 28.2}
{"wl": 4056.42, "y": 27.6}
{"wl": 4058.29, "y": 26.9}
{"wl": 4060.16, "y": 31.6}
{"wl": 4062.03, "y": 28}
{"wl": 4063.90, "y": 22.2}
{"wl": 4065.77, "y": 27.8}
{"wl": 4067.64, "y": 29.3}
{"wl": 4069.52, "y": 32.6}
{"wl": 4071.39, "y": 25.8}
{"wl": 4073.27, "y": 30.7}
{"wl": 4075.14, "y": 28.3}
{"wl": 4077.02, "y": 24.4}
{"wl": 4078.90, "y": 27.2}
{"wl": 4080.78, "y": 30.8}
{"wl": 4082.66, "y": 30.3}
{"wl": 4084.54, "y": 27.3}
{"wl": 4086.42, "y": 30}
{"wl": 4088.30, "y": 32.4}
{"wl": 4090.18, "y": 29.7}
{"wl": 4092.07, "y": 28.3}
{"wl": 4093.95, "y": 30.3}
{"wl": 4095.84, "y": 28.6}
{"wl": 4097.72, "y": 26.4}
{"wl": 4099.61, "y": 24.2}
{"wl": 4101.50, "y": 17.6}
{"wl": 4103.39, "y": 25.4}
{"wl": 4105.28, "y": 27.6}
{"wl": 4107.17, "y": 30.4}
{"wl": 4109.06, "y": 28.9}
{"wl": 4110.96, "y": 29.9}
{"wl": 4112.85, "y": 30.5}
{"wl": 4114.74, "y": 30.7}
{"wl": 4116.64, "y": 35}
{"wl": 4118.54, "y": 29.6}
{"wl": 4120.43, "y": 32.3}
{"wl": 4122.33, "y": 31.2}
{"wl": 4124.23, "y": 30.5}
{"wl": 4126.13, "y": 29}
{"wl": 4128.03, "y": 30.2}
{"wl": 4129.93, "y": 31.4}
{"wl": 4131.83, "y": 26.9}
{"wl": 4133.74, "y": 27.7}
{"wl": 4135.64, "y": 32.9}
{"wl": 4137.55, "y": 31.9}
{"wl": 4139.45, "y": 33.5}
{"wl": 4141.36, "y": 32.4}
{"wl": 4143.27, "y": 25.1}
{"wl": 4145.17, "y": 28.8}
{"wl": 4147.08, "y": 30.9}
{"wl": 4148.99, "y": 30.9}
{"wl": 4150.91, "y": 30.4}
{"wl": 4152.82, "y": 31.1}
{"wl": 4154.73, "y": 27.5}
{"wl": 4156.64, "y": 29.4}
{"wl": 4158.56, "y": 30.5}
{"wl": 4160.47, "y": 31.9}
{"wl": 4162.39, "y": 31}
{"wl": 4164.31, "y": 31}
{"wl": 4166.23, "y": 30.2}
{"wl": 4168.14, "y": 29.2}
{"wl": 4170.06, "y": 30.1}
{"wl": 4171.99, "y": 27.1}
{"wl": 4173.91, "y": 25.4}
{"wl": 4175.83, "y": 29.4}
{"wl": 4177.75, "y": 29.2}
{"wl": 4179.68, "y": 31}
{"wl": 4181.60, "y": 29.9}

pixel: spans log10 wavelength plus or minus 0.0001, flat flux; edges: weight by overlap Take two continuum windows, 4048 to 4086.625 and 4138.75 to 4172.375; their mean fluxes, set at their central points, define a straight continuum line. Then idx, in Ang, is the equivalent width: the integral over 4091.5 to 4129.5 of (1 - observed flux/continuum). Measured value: 0.5 Ang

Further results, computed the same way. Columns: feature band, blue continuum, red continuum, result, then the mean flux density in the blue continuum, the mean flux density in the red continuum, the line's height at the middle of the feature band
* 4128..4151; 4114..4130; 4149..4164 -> 0.4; 31.1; 30.3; 30.7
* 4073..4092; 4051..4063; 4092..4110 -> -1.0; 28.6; 26.7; 27.5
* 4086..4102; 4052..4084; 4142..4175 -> 0.5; 28.2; 29.5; 28.6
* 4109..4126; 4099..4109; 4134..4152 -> -2.3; 25.4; 30.6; 27.2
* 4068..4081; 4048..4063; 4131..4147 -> 0.3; 29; 30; 29.2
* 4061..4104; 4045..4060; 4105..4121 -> 2.4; 28.2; 30.6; 29.4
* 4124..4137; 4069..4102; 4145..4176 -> -0.3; 28.1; 29.7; 29.1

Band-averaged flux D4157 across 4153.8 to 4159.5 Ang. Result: 29.1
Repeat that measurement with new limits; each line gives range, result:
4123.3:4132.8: 29.6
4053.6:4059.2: 27.5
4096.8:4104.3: 23.4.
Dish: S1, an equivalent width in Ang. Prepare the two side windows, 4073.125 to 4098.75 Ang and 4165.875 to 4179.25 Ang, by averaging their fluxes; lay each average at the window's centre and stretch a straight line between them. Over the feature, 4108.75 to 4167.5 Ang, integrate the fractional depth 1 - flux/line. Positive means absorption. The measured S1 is -3.4 Ang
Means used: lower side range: 28.8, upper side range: 28.7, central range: 30.4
